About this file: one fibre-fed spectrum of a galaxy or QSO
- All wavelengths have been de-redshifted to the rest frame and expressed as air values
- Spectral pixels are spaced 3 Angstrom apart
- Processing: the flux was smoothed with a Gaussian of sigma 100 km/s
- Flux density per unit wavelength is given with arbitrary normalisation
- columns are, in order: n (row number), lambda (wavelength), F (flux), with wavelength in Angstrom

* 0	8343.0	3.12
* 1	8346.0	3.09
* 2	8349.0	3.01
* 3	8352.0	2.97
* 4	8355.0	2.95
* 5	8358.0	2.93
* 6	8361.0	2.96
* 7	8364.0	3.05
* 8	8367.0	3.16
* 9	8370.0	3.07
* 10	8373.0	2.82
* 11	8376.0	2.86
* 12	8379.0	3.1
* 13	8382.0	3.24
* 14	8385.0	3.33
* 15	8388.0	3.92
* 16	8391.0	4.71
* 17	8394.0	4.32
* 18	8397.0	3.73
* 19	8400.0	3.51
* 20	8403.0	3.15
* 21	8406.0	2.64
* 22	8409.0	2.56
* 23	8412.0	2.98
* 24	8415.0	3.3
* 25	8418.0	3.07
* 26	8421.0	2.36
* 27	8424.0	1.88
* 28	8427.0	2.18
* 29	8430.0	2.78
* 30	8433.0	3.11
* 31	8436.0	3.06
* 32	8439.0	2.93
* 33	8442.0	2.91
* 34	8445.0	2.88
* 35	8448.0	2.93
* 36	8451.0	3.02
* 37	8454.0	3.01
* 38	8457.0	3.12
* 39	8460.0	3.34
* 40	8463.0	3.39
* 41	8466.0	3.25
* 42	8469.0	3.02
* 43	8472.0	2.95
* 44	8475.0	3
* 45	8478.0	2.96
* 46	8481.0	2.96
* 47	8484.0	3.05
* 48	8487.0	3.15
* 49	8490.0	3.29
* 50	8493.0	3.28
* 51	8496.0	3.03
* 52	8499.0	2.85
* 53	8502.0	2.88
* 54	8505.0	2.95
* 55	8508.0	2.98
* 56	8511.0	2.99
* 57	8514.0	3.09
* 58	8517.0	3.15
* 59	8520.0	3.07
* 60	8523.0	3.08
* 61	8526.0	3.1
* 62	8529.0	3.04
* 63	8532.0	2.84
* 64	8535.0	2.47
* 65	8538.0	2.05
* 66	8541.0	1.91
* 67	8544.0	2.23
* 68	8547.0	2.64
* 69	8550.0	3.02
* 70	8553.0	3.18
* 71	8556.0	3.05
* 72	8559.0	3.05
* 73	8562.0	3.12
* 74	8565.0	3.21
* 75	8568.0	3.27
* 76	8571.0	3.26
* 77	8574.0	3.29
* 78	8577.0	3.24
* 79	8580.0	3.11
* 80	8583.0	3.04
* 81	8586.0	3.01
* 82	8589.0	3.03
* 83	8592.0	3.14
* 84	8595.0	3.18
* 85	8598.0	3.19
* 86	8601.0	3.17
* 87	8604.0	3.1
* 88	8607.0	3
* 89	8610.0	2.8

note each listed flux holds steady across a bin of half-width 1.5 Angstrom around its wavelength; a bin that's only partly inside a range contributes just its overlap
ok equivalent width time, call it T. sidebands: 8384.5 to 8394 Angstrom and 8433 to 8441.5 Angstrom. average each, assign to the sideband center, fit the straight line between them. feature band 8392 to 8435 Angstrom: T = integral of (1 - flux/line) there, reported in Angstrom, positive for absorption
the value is 6.9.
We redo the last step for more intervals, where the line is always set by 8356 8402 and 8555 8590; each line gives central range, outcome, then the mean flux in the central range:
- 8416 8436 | 4.21 Angstrom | 2.62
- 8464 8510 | 2.86 Angstrom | 3.04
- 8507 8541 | 3.72 Angstrom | 2.85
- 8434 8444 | 1.01 Angstrom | 2.97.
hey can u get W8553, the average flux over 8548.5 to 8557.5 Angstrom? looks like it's 3.08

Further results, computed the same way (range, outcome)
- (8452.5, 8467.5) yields 3.22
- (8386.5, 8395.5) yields 4.32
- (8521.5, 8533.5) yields 3.02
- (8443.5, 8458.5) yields 2.99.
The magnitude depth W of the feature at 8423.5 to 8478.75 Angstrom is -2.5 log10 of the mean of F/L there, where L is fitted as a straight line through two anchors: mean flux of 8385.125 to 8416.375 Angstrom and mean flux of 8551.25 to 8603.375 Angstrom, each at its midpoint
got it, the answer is 0.15 mag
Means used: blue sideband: 3.48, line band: 2.95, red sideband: 3.15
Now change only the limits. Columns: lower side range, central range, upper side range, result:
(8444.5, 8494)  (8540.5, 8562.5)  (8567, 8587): 0.131 mag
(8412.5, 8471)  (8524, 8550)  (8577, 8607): 0.181 mag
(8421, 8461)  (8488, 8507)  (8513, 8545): -0.104 mag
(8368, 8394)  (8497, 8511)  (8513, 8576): 0.041 mag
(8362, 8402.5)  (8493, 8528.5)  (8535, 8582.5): 0.006 mag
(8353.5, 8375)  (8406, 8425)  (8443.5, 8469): 0.131 mag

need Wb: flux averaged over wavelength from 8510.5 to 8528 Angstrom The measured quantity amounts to 3.08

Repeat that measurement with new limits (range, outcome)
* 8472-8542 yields 2.93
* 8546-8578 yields 3.13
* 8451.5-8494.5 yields 3.12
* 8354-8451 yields 3.07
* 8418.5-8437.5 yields 2.59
